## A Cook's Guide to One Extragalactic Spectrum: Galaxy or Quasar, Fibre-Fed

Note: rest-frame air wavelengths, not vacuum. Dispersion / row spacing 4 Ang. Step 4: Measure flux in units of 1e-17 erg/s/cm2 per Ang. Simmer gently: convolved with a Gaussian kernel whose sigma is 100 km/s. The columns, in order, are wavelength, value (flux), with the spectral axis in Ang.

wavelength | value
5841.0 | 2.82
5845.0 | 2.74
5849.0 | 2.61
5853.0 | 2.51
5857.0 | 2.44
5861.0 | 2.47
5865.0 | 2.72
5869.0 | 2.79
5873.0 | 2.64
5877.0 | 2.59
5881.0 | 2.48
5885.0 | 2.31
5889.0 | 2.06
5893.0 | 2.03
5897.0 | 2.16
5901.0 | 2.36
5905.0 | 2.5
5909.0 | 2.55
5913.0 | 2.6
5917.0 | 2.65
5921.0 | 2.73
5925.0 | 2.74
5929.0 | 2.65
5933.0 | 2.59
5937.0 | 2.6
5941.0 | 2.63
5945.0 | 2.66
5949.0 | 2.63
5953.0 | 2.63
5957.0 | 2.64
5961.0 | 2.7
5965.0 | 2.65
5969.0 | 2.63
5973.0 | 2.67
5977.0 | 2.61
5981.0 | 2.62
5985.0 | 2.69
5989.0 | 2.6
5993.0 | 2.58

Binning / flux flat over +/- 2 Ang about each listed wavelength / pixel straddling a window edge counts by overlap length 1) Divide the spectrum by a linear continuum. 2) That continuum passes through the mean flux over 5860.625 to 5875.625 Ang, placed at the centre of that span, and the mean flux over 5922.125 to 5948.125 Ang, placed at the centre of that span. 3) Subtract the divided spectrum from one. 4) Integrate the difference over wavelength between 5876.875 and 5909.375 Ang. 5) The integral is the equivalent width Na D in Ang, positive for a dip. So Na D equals 4.28 Ang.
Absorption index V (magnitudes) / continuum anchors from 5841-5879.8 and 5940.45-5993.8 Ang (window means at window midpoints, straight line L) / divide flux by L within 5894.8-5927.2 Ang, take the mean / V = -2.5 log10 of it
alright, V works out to 0.04 mag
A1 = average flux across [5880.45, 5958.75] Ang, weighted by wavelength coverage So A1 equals 2.51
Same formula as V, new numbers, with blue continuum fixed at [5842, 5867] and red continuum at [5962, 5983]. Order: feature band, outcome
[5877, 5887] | 0.07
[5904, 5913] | 0.03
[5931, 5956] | 0.00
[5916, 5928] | -0.04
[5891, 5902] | 0.20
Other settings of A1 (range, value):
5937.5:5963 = 2.65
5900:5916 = 2.52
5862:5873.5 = 2.71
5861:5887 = 2.58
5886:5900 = 2.12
